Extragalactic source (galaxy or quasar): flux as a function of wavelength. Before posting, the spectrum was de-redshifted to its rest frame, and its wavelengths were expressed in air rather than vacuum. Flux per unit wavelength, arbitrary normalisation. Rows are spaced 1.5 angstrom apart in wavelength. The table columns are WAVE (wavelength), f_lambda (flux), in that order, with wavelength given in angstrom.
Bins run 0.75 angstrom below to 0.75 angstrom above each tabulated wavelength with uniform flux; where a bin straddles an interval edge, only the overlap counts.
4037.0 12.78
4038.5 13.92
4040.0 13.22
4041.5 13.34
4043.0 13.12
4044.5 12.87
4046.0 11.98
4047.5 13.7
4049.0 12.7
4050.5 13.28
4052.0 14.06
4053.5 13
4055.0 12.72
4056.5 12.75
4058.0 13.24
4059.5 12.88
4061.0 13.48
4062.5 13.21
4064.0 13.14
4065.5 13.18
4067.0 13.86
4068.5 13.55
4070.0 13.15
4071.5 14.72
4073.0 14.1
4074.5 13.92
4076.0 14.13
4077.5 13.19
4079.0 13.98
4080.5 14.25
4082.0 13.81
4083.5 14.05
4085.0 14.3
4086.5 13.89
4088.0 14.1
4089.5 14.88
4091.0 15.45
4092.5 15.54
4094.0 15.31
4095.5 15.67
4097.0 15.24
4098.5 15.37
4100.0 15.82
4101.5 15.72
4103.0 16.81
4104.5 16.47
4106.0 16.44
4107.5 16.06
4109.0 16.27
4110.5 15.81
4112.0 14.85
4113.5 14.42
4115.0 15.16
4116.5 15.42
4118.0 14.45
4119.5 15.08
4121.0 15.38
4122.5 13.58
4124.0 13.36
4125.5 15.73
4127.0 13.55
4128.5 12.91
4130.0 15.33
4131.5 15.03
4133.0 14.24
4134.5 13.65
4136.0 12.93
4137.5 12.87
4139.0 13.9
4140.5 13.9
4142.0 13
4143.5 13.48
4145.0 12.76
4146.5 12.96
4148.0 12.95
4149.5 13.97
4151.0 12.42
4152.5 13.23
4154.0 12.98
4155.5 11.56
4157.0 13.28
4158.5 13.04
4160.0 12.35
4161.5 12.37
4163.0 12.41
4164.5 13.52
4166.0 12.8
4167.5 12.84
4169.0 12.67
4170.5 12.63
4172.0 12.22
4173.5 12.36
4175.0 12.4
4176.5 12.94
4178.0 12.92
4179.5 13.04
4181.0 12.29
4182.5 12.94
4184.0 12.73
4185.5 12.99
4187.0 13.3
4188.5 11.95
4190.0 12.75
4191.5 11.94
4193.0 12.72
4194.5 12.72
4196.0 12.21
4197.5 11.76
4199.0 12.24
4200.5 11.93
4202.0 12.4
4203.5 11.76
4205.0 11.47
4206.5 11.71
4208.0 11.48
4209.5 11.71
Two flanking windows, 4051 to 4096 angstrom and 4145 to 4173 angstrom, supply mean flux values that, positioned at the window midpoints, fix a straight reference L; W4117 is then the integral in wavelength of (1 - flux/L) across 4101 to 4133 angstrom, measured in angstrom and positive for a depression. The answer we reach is -4.2 angstrom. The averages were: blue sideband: 13.9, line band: 15.1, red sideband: 12.8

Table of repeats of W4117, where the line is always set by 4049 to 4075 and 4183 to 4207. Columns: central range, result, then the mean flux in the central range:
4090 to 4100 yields -1.77 angstrom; 15.4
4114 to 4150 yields -3.26 angstrom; 14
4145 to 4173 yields -0.41 angstrom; 12.8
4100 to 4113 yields -2.97 angstrom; 16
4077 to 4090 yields -0.82 angstrom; 14.1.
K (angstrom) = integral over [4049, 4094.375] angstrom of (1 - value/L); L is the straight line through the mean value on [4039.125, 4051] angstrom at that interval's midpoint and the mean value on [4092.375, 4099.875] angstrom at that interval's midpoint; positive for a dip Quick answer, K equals 1.5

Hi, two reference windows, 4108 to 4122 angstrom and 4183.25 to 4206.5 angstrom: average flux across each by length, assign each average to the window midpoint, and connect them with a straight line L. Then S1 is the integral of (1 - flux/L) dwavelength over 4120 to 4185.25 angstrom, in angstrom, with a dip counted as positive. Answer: 2.9 angstrom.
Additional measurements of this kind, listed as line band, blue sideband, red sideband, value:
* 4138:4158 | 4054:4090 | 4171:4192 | -0.23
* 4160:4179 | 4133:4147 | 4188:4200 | 0.14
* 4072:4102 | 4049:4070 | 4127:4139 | -2.60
